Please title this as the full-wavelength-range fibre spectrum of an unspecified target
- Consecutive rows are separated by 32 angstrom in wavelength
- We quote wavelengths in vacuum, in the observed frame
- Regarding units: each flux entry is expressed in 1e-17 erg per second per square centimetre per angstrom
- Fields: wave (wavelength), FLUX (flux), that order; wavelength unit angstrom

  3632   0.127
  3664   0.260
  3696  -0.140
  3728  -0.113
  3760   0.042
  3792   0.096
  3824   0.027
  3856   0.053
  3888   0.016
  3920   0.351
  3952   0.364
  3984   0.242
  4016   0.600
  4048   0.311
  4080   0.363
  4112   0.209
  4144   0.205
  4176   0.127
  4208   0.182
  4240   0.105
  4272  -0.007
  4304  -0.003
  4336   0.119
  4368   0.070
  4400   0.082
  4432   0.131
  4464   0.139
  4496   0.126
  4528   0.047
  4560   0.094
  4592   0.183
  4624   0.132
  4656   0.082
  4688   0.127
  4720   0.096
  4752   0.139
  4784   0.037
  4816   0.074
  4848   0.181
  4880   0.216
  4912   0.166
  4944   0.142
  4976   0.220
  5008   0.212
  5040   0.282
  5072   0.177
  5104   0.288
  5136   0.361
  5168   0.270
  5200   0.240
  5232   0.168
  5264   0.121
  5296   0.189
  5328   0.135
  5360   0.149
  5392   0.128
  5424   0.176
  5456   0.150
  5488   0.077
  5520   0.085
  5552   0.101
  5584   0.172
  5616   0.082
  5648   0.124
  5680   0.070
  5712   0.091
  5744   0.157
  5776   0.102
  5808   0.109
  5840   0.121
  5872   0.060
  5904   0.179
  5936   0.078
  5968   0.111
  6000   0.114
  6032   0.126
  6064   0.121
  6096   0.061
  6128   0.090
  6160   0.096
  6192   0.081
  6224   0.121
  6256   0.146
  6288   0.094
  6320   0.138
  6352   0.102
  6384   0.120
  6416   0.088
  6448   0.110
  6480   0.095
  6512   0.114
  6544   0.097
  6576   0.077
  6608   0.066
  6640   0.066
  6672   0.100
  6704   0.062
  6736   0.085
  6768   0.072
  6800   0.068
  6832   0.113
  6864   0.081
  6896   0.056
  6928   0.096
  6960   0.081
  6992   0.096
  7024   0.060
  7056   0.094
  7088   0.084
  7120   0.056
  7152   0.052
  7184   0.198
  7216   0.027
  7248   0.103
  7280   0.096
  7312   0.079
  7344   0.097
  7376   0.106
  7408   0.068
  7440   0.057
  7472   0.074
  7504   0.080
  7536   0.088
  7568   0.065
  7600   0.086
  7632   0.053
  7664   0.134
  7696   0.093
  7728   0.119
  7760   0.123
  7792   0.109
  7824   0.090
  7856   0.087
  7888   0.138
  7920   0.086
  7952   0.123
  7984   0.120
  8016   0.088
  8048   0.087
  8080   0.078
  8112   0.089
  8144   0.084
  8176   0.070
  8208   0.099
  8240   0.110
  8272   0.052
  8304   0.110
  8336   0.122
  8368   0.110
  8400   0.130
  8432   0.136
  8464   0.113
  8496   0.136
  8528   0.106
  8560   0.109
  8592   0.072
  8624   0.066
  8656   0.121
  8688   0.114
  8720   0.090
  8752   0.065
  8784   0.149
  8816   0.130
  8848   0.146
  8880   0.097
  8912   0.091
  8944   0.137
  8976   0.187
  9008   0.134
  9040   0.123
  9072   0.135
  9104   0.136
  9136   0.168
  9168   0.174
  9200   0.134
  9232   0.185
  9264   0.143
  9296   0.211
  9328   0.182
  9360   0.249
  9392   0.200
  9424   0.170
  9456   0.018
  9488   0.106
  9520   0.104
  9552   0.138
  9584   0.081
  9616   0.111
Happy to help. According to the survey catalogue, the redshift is 2.29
